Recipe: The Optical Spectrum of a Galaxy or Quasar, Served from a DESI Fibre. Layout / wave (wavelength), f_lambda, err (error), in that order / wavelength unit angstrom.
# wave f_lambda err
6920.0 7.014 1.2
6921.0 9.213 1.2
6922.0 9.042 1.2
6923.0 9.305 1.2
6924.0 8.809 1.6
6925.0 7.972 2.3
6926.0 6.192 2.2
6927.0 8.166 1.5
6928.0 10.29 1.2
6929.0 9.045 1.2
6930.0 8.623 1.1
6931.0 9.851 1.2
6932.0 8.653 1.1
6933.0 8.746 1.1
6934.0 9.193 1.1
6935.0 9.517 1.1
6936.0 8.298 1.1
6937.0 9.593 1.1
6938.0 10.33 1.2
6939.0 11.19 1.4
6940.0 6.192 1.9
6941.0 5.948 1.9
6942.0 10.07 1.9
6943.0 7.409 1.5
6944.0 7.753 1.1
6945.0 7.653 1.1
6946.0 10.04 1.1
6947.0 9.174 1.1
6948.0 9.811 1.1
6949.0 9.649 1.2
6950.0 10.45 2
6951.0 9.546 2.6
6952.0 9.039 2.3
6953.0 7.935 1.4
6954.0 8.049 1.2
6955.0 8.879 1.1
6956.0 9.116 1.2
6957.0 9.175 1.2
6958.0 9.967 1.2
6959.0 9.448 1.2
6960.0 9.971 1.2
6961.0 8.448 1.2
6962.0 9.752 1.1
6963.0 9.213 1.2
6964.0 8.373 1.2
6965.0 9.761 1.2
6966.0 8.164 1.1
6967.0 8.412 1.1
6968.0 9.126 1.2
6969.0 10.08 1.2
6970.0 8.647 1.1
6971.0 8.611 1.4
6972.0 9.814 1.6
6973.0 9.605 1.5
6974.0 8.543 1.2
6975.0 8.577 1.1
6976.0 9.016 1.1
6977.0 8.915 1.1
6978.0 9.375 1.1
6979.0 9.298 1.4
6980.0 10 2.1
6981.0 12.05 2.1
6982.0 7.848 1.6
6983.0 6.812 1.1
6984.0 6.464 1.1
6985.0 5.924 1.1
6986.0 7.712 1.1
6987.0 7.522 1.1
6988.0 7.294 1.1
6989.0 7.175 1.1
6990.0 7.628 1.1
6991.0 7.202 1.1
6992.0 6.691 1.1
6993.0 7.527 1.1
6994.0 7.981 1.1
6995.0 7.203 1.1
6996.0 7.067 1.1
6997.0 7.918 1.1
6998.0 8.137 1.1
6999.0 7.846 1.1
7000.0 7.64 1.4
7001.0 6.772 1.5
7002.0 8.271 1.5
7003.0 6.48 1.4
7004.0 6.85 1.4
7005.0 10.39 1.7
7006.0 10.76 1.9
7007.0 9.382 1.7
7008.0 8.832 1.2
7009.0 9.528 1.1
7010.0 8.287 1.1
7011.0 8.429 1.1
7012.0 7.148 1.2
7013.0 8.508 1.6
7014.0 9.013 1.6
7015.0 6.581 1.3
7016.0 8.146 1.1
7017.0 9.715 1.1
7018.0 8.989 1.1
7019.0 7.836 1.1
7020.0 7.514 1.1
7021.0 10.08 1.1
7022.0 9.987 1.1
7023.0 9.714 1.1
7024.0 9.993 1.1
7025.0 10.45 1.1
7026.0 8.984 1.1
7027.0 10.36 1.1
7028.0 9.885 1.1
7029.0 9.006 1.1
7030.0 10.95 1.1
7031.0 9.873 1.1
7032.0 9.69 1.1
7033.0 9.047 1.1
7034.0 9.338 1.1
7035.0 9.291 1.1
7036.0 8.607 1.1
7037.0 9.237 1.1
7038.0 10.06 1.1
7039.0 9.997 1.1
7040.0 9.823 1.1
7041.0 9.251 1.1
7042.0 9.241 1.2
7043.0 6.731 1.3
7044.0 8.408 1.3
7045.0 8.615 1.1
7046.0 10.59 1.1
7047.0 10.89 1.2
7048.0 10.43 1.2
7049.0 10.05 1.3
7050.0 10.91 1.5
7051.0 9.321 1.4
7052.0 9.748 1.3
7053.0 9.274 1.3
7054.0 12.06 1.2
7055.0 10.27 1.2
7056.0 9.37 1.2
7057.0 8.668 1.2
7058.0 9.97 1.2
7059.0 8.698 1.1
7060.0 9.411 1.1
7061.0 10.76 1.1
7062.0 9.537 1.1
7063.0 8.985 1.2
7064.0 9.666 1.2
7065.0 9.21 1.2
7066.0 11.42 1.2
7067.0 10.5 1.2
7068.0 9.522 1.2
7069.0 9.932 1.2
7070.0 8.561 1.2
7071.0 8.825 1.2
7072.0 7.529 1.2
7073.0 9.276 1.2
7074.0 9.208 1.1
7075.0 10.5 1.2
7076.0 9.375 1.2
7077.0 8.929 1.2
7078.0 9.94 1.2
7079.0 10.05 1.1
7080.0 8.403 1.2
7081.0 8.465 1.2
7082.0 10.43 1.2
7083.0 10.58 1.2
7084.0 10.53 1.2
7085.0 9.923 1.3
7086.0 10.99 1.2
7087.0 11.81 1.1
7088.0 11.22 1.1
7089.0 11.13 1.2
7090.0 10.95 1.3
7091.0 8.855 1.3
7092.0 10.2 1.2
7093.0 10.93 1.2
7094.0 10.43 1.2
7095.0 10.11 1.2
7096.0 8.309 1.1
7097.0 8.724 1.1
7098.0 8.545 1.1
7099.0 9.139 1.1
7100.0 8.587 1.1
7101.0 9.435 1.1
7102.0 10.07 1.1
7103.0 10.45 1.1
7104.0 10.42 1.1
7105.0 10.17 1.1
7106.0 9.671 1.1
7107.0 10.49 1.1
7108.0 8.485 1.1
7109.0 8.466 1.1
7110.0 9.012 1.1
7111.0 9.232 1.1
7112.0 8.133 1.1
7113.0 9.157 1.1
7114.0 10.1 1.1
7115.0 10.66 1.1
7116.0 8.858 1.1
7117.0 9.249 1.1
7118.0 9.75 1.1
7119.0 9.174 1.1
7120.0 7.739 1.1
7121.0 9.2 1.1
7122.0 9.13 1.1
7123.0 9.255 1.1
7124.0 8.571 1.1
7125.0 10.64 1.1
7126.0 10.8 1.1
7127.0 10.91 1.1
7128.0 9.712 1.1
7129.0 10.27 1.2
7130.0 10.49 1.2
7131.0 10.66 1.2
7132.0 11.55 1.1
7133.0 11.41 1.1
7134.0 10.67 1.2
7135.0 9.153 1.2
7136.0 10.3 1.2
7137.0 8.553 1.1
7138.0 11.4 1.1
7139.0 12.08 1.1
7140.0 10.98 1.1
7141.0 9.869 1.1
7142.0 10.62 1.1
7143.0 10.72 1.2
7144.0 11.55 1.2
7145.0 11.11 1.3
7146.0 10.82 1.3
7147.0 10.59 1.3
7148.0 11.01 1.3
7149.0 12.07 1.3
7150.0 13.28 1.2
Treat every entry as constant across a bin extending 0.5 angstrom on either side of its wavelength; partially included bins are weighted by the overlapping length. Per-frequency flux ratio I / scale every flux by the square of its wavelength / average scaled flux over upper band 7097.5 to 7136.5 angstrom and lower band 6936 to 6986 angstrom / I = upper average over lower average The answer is 1.1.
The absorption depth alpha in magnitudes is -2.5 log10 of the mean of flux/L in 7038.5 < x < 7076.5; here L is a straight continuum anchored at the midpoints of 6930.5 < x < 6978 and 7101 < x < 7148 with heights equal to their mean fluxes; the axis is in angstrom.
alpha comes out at 0.00 mag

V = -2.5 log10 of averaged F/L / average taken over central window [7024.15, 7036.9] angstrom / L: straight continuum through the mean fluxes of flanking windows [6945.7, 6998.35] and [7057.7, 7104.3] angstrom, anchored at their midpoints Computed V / -0.04 mag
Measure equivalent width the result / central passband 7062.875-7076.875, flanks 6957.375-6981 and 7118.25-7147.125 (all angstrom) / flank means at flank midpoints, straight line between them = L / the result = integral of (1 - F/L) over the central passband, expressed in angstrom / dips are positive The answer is 0.6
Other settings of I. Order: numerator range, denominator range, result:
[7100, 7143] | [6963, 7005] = 1.25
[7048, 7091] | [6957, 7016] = 1.20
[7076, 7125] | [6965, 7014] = 1.20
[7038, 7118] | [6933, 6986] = 1.12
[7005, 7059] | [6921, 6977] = 1.07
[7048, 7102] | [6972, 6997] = 1.24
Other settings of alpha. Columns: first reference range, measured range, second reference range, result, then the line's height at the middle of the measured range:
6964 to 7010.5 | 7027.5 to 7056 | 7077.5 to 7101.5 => -0.056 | 9.17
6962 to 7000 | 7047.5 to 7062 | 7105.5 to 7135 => -0.099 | 9.05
